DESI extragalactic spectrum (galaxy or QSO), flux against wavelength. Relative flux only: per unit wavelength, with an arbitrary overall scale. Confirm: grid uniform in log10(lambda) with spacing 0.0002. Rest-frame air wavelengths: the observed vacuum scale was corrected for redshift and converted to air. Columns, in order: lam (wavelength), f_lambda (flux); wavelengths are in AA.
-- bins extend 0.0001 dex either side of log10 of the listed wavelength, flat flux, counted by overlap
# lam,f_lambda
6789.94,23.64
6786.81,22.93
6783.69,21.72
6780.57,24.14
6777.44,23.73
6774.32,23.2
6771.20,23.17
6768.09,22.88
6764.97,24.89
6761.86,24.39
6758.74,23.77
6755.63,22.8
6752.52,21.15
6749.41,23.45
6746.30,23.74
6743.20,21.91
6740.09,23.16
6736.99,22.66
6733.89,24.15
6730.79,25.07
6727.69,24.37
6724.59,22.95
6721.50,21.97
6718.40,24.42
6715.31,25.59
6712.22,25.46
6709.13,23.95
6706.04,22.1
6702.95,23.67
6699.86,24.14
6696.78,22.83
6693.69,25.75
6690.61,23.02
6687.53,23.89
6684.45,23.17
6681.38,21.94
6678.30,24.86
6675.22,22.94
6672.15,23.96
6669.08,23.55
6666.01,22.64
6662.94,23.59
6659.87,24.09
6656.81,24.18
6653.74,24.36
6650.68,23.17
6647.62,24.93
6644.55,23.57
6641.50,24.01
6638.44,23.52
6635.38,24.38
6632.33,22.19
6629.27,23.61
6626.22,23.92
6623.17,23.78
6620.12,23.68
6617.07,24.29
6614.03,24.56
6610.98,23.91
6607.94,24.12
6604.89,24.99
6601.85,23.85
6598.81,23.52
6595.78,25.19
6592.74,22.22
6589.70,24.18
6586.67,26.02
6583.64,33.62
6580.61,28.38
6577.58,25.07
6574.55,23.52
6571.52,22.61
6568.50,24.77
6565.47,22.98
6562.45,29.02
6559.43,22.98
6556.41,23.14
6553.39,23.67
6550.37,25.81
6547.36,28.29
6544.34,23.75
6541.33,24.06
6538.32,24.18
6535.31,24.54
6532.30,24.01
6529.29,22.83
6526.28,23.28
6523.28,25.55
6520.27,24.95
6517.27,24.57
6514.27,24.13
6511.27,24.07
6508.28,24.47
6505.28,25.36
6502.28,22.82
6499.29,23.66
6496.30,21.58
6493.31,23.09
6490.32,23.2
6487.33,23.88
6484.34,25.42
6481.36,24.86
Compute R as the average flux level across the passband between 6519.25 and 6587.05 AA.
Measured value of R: 25.1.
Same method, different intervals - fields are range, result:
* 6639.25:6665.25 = 23.9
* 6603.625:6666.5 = 23.9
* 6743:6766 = 23.3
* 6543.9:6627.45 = 24.9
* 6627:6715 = 23.7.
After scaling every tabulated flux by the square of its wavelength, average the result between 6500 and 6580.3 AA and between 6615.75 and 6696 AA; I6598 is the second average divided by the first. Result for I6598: 1.0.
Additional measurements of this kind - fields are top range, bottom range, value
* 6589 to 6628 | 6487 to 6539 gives 1.03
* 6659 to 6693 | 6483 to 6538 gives 1.03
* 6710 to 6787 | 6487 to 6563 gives 1.04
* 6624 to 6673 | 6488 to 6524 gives 1.04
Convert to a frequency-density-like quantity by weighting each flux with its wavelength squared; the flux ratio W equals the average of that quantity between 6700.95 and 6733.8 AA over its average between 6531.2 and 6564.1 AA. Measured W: 1.01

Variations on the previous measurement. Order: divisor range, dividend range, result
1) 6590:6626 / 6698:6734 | 1.03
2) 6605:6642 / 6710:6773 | 1.02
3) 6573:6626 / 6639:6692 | 0.97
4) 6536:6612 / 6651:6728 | 0.98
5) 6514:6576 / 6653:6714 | 1.01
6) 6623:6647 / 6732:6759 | 1.00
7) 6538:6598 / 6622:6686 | 0.96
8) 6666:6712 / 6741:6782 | 1.01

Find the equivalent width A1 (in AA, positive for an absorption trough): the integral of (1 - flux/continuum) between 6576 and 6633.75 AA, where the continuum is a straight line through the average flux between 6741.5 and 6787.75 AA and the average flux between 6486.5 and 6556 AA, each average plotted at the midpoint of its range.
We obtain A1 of -2.3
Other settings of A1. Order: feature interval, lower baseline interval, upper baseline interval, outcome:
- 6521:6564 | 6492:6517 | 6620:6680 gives -1.71 AA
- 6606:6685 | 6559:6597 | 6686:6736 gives 3.10 AA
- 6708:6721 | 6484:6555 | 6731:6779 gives -0.65 AA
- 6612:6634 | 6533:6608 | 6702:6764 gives 0.71 AA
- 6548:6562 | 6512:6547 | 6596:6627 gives -0.18 AA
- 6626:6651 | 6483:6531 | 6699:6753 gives 0.01 AA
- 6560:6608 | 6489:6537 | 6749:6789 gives -3.10 AA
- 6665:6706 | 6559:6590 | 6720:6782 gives 1.33 AA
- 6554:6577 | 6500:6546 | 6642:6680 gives -0.10 AA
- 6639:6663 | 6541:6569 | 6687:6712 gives 0.13 AA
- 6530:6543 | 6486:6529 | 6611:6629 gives -0.11 AA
